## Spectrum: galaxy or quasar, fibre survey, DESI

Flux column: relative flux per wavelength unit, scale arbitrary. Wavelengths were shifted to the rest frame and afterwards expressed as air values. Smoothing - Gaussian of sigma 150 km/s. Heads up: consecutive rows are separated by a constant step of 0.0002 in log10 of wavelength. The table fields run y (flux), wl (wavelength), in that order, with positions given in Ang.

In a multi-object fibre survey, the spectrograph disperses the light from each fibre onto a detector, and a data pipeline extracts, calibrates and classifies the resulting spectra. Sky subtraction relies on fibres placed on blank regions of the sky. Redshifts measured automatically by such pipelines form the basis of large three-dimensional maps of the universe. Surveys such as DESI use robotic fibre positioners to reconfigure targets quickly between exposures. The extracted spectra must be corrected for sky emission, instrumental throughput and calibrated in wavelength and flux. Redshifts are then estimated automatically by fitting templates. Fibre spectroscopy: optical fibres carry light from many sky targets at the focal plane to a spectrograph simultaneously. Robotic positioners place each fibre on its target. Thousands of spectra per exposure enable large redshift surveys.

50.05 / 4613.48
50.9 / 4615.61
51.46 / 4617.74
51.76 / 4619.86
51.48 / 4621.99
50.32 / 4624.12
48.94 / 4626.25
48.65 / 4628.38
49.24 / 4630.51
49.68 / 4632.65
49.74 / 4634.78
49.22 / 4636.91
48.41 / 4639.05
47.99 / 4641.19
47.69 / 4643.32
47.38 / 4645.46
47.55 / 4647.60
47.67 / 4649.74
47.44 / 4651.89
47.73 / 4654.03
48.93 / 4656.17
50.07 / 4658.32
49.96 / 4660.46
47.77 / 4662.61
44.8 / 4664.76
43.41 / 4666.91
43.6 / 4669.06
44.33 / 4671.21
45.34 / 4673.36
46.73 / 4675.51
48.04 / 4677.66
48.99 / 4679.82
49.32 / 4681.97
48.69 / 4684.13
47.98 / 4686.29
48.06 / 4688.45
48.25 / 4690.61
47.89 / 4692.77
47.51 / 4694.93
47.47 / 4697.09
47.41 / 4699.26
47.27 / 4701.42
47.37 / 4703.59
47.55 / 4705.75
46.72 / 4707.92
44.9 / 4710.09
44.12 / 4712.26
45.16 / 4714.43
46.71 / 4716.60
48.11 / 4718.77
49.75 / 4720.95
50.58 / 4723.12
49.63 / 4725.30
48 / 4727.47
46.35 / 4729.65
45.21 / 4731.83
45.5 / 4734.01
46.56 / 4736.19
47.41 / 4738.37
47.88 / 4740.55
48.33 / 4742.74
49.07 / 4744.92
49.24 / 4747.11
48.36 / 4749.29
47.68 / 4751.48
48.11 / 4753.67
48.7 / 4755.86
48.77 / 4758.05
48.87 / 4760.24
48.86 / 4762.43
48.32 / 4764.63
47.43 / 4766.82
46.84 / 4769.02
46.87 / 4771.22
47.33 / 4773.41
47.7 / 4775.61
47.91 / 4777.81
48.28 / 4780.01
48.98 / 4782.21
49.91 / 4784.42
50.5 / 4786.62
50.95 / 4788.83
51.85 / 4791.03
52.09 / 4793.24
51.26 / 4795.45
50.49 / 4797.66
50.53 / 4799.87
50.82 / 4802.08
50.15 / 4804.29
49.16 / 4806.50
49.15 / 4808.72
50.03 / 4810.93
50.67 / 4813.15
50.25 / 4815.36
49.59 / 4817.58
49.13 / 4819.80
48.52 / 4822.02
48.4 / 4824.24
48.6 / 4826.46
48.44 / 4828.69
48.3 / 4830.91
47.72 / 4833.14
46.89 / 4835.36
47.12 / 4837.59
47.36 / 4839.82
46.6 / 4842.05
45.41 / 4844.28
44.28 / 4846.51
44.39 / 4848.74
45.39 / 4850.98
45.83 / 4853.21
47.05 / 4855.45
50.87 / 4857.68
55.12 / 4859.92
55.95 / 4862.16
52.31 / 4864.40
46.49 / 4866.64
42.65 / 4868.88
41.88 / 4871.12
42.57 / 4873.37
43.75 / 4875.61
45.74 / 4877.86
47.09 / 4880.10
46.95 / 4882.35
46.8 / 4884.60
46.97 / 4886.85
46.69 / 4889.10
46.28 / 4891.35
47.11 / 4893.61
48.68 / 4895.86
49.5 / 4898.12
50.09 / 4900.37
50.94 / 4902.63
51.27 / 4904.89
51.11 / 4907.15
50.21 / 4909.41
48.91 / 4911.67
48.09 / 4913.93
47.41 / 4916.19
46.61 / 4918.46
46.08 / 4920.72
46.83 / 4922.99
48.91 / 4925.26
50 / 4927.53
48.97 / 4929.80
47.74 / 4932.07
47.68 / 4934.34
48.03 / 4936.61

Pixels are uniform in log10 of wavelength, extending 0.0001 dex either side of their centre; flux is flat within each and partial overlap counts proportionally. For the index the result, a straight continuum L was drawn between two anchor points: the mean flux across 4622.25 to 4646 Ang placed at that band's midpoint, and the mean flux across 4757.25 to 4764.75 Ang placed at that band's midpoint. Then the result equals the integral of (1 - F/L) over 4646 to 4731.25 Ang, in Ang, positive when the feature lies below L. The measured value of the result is 2.7 Ang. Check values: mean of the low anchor 49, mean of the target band 47.3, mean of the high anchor 48.7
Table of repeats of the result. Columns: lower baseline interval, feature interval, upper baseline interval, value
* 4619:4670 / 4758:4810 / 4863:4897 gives -2.5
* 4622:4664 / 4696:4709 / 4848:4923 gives 0.3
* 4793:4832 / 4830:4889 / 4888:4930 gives 2.6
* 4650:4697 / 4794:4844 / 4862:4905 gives -1.9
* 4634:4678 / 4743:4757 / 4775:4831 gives 0.1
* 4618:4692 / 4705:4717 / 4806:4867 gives 0.6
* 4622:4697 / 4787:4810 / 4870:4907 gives -1.6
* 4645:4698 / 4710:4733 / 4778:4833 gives 0.5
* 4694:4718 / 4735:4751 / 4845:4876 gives -0.5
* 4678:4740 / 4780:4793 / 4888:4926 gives -0.7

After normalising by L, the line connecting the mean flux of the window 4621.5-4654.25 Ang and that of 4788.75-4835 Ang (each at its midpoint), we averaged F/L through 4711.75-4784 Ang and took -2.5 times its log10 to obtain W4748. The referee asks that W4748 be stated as 0.03 mag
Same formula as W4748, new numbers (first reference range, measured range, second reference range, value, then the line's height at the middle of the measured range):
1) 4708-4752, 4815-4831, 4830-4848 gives -0.05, 46.8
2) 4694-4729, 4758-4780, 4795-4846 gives 0.01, 48.1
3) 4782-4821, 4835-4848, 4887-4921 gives 0.08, 49.7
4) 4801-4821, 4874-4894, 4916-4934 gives 0.05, 48.6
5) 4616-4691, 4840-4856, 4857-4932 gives 0.06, 48.1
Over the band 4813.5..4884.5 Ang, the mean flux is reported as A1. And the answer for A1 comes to 47.5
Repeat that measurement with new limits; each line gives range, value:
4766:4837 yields 49.2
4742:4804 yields 49.1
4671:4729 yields 47.5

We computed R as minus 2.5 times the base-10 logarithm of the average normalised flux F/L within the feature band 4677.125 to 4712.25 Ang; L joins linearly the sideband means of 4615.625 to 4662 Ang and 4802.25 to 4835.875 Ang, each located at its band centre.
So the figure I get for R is 0.03 mag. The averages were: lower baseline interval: 49.1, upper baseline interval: 49.1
